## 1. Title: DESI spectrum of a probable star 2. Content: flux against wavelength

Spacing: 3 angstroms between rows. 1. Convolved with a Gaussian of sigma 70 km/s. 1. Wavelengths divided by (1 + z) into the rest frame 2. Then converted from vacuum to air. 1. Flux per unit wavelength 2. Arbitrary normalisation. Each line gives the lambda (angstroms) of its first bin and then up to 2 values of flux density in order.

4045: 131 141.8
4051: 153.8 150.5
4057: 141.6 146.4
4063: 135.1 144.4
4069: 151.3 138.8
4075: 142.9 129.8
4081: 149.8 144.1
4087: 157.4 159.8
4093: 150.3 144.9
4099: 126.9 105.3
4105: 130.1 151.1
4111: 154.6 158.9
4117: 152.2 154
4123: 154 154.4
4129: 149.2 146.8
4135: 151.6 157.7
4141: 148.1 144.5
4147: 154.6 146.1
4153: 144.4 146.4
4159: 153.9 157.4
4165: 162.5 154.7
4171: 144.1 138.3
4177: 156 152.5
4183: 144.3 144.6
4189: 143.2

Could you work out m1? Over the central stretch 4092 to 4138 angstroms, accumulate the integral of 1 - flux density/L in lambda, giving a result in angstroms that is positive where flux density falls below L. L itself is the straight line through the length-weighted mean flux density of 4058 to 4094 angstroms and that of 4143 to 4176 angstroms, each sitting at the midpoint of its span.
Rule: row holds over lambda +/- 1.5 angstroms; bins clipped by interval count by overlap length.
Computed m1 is 0.5 angstroms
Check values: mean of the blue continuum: 146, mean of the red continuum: 150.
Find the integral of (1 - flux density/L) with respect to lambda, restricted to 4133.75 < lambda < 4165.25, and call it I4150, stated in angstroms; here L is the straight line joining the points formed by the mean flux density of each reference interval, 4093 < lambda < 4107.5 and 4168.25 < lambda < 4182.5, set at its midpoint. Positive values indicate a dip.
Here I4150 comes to -2.0 angstroms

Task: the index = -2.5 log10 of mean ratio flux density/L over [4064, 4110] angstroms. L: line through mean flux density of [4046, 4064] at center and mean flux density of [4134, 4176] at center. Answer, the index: 0.035 mag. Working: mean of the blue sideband 145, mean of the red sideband 150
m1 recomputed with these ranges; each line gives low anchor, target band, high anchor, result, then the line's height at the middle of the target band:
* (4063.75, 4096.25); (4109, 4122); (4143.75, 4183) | -0.6 angstroms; 148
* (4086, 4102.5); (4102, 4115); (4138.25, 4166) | 0.1 angstroms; 145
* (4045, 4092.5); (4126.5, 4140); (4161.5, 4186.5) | -0.3 angstroms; 149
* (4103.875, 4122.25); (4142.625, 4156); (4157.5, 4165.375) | 0.7 angstroms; 156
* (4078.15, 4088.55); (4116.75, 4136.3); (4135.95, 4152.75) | -0.3 angstroms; 149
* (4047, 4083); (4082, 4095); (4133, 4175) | -0.6 angstroms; 146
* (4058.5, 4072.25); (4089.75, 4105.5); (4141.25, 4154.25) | 1.1 angstroms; 145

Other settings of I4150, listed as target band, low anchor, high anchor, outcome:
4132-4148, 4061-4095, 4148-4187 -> -0.24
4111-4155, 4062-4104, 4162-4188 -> -1.57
